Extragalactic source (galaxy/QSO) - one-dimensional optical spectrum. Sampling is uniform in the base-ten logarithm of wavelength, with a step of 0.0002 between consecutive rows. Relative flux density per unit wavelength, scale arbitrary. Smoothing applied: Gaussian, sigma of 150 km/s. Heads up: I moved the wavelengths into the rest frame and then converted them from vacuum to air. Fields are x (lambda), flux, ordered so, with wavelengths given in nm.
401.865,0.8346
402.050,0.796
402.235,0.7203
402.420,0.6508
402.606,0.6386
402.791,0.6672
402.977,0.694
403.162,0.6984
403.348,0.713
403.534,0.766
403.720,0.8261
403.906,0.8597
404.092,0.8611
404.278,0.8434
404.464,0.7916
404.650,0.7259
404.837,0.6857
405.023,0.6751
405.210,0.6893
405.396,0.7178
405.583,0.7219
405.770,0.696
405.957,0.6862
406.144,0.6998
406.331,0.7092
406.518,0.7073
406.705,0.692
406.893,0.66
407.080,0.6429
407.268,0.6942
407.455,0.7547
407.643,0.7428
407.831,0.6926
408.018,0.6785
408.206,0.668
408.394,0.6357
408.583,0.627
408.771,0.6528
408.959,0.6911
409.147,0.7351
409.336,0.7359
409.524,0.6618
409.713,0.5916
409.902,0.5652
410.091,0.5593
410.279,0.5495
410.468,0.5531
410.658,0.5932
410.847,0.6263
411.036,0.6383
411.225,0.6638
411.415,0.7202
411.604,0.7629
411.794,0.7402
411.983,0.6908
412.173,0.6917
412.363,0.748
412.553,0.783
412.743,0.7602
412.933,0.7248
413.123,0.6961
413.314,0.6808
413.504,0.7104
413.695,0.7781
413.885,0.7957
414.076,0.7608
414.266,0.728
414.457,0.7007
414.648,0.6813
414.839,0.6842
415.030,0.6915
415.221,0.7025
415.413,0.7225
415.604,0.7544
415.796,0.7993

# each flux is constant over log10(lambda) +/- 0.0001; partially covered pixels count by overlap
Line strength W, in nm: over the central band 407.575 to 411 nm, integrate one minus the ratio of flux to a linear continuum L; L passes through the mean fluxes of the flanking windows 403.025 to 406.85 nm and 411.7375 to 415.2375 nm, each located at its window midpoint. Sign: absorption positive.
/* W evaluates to 0.42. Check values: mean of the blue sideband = 0.737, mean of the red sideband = 0.724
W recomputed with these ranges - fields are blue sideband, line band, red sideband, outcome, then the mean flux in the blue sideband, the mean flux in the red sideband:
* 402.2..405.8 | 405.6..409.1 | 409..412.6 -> 0.06 nm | 0.733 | 0.663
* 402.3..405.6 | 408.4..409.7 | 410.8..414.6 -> 0.09 nm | 0.735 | 0.721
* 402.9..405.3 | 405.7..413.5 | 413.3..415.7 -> 0.64 nm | 0.757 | 0.724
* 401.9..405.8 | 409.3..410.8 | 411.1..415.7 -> 0.27 nm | 0.737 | 0.723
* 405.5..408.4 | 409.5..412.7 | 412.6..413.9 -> 0.28 nm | 0.694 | 0.733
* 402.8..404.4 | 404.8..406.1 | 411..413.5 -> 0.11 nm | 0.777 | 0.717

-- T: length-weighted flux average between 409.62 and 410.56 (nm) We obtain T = 0.564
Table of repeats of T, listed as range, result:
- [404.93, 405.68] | 0.701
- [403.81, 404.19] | 0.86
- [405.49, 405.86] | 0.709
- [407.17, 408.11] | 0.713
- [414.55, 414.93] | 0.683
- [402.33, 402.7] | 0.644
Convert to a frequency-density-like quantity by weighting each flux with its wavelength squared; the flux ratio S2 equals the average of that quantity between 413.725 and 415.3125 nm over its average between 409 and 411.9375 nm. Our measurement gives 1.13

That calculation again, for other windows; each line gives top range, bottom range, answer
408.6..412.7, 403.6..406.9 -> 0.93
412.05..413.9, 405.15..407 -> 1.09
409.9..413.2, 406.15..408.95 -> 1.01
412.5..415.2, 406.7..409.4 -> 1.09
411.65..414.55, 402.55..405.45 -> 1.03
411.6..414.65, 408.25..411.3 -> 1.18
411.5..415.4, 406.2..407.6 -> 1.08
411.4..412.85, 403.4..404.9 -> 0.97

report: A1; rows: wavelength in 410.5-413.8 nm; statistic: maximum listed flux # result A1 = 0.783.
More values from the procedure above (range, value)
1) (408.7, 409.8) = 0.7359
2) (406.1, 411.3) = 0.7547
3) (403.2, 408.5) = 0.8611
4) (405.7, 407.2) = 0.7092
